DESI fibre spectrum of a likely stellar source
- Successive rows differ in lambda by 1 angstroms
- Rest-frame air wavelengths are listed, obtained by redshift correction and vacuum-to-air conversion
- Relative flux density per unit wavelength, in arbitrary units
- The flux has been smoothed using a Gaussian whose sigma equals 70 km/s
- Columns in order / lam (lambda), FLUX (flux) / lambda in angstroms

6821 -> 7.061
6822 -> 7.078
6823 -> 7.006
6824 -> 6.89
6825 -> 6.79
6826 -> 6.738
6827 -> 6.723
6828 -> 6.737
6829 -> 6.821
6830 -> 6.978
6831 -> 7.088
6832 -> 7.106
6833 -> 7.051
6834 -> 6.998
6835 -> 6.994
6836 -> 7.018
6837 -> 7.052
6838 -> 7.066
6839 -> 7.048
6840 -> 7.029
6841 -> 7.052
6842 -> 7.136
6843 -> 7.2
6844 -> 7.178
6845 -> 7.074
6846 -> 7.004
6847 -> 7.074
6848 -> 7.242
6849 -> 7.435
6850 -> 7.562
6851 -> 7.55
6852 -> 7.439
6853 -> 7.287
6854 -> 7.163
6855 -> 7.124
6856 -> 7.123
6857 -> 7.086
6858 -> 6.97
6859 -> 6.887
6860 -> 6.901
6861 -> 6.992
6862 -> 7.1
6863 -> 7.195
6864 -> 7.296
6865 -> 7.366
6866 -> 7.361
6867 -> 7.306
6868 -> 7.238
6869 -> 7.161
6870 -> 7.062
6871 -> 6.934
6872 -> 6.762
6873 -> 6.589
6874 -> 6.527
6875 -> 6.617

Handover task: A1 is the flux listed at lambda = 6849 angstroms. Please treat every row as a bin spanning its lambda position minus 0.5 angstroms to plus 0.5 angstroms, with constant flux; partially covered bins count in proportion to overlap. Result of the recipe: 7.435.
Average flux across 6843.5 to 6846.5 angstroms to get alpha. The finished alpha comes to 7.09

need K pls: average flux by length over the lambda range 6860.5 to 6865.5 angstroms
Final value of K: 7.19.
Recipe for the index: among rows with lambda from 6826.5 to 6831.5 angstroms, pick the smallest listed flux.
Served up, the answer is 6.723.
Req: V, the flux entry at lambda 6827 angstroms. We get 6.723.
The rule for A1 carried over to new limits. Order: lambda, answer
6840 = 7.029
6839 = 7.048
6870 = 7.062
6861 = 6.992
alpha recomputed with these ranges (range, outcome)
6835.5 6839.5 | 7.05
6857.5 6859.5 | 6.93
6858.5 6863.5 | 7.02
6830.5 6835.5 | 7.05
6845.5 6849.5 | 7.19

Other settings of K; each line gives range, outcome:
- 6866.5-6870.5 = 7.19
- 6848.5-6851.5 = 7.52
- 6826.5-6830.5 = 6.81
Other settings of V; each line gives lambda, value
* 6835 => 6.994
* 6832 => 7.106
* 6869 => 7.161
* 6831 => 7.088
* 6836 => 7.018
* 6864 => 7.296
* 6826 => 6.738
